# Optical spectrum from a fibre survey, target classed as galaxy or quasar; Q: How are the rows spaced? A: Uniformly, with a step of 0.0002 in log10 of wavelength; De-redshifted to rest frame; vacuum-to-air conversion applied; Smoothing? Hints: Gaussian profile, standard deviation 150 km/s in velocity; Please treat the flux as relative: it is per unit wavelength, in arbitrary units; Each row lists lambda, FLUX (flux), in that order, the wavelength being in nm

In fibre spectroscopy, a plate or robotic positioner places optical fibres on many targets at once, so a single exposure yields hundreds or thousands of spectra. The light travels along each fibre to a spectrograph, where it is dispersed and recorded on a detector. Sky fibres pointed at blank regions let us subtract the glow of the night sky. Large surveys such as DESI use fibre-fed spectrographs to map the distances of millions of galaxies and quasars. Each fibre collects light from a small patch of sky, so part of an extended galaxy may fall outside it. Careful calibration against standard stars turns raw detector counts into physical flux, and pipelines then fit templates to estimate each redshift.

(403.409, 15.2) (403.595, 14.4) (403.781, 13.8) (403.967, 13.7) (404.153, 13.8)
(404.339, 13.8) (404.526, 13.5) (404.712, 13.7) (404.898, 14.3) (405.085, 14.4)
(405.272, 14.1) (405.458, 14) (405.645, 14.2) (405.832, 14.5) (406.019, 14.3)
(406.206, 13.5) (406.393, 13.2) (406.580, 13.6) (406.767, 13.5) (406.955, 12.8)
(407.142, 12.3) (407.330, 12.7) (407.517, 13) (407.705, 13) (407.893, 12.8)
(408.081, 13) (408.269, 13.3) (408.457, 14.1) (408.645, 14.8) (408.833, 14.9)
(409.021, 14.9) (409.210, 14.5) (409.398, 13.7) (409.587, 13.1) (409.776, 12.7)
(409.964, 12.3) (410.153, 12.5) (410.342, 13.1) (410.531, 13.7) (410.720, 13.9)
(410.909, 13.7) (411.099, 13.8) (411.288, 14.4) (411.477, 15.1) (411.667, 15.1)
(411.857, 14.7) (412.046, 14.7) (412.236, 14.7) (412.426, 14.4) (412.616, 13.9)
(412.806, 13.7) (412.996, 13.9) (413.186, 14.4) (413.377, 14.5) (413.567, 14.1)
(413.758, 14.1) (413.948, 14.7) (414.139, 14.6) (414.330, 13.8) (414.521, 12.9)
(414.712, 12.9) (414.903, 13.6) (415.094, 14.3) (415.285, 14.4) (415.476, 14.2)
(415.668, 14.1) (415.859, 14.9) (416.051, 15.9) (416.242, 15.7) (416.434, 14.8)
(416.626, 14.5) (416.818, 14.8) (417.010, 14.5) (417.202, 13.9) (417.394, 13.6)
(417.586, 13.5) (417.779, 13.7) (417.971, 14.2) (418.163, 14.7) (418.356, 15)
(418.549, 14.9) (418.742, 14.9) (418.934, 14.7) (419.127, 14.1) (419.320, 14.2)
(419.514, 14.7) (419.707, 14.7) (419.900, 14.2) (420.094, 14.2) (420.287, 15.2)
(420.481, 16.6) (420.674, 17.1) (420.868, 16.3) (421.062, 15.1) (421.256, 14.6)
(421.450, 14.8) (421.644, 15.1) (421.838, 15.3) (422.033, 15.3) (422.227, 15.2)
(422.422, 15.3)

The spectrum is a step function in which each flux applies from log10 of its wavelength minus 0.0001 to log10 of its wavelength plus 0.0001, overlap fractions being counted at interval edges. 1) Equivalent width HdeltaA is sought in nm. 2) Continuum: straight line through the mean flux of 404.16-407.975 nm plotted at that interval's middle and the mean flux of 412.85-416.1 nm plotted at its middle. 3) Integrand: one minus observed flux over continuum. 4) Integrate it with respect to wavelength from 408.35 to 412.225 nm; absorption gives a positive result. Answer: -0.04 nm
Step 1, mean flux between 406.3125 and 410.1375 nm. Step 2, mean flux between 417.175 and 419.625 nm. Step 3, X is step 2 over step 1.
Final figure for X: 1.1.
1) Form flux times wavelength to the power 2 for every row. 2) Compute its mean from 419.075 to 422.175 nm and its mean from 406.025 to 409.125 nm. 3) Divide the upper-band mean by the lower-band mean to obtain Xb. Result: 1.19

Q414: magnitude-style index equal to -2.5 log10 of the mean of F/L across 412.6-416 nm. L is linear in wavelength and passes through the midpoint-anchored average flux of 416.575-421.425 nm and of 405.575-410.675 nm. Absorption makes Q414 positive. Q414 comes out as 0.01 mag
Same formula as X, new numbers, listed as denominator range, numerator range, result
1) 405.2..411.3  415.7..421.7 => 1.09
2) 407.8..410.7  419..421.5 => 1.11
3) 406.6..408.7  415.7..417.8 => 1.10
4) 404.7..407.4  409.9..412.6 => 1.03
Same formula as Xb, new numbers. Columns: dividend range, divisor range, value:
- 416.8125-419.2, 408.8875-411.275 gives 1.10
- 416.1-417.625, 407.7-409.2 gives 1.08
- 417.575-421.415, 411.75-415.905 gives 1.08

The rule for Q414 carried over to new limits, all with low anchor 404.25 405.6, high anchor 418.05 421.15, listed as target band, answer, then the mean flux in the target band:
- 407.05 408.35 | 0.106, 12.9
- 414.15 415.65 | 0.069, 13.8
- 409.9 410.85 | 0.096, 13.1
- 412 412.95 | 0.021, 14.2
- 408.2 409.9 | 0.022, 14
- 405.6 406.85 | 0.019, 13.8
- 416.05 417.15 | -0.007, 14.9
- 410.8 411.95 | -0.001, 14.5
